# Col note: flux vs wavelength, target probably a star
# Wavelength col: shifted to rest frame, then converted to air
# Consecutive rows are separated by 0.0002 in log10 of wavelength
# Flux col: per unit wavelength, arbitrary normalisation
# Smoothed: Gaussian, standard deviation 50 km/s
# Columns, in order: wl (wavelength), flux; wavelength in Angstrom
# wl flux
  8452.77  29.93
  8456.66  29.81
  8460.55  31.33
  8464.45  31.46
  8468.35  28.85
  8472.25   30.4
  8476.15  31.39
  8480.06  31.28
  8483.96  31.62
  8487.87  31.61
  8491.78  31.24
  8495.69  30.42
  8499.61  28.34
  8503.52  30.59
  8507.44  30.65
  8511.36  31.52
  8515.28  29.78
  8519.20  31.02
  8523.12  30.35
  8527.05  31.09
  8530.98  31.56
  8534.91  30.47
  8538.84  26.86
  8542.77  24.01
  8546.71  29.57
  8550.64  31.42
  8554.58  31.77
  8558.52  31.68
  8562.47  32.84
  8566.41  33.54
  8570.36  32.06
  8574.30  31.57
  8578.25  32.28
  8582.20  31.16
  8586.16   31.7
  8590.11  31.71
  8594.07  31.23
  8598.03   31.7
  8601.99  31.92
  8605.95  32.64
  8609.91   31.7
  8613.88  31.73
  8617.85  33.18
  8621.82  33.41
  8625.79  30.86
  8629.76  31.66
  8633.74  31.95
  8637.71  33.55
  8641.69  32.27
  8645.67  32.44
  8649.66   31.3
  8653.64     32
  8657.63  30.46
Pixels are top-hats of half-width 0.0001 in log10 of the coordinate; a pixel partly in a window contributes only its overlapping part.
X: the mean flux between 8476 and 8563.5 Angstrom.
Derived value 30.4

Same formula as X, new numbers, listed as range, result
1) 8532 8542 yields 28.4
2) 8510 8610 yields 31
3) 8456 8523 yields 30.7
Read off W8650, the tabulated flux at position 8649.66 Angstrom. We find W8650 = 31.3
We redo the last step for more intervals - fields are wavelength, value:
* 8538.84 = 26.86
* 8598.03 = 31.7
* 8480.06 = 31.28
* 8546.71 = 29.57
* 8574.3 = 31.57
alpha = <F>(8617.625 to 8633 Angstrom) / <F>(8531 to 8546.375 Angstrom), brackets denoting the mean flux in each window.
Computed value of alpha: 1.15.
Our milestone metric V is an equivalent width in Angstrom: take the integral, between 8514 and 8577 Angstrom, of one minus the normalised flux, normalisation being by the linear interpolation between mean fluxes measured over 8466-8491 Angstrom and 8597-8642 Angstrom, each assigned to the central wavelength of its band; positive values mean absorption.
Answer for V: 1.79 Angstrom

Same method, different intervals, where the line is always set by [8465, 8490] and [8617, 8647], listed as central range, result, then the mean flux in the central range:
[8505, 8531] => 0.4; 30.8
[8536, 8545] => 1.6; 26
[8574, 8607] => 0.2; 31.8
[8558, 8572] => -0.4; 32.6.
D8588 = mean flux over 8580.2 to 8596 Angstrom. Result 31.4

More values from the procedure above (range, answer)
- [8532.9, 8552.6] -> 28.5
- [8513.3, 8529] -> 30.6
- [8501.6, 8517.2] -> 30.6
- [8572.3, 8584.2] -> 31.7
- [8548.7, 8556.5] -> 31.6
